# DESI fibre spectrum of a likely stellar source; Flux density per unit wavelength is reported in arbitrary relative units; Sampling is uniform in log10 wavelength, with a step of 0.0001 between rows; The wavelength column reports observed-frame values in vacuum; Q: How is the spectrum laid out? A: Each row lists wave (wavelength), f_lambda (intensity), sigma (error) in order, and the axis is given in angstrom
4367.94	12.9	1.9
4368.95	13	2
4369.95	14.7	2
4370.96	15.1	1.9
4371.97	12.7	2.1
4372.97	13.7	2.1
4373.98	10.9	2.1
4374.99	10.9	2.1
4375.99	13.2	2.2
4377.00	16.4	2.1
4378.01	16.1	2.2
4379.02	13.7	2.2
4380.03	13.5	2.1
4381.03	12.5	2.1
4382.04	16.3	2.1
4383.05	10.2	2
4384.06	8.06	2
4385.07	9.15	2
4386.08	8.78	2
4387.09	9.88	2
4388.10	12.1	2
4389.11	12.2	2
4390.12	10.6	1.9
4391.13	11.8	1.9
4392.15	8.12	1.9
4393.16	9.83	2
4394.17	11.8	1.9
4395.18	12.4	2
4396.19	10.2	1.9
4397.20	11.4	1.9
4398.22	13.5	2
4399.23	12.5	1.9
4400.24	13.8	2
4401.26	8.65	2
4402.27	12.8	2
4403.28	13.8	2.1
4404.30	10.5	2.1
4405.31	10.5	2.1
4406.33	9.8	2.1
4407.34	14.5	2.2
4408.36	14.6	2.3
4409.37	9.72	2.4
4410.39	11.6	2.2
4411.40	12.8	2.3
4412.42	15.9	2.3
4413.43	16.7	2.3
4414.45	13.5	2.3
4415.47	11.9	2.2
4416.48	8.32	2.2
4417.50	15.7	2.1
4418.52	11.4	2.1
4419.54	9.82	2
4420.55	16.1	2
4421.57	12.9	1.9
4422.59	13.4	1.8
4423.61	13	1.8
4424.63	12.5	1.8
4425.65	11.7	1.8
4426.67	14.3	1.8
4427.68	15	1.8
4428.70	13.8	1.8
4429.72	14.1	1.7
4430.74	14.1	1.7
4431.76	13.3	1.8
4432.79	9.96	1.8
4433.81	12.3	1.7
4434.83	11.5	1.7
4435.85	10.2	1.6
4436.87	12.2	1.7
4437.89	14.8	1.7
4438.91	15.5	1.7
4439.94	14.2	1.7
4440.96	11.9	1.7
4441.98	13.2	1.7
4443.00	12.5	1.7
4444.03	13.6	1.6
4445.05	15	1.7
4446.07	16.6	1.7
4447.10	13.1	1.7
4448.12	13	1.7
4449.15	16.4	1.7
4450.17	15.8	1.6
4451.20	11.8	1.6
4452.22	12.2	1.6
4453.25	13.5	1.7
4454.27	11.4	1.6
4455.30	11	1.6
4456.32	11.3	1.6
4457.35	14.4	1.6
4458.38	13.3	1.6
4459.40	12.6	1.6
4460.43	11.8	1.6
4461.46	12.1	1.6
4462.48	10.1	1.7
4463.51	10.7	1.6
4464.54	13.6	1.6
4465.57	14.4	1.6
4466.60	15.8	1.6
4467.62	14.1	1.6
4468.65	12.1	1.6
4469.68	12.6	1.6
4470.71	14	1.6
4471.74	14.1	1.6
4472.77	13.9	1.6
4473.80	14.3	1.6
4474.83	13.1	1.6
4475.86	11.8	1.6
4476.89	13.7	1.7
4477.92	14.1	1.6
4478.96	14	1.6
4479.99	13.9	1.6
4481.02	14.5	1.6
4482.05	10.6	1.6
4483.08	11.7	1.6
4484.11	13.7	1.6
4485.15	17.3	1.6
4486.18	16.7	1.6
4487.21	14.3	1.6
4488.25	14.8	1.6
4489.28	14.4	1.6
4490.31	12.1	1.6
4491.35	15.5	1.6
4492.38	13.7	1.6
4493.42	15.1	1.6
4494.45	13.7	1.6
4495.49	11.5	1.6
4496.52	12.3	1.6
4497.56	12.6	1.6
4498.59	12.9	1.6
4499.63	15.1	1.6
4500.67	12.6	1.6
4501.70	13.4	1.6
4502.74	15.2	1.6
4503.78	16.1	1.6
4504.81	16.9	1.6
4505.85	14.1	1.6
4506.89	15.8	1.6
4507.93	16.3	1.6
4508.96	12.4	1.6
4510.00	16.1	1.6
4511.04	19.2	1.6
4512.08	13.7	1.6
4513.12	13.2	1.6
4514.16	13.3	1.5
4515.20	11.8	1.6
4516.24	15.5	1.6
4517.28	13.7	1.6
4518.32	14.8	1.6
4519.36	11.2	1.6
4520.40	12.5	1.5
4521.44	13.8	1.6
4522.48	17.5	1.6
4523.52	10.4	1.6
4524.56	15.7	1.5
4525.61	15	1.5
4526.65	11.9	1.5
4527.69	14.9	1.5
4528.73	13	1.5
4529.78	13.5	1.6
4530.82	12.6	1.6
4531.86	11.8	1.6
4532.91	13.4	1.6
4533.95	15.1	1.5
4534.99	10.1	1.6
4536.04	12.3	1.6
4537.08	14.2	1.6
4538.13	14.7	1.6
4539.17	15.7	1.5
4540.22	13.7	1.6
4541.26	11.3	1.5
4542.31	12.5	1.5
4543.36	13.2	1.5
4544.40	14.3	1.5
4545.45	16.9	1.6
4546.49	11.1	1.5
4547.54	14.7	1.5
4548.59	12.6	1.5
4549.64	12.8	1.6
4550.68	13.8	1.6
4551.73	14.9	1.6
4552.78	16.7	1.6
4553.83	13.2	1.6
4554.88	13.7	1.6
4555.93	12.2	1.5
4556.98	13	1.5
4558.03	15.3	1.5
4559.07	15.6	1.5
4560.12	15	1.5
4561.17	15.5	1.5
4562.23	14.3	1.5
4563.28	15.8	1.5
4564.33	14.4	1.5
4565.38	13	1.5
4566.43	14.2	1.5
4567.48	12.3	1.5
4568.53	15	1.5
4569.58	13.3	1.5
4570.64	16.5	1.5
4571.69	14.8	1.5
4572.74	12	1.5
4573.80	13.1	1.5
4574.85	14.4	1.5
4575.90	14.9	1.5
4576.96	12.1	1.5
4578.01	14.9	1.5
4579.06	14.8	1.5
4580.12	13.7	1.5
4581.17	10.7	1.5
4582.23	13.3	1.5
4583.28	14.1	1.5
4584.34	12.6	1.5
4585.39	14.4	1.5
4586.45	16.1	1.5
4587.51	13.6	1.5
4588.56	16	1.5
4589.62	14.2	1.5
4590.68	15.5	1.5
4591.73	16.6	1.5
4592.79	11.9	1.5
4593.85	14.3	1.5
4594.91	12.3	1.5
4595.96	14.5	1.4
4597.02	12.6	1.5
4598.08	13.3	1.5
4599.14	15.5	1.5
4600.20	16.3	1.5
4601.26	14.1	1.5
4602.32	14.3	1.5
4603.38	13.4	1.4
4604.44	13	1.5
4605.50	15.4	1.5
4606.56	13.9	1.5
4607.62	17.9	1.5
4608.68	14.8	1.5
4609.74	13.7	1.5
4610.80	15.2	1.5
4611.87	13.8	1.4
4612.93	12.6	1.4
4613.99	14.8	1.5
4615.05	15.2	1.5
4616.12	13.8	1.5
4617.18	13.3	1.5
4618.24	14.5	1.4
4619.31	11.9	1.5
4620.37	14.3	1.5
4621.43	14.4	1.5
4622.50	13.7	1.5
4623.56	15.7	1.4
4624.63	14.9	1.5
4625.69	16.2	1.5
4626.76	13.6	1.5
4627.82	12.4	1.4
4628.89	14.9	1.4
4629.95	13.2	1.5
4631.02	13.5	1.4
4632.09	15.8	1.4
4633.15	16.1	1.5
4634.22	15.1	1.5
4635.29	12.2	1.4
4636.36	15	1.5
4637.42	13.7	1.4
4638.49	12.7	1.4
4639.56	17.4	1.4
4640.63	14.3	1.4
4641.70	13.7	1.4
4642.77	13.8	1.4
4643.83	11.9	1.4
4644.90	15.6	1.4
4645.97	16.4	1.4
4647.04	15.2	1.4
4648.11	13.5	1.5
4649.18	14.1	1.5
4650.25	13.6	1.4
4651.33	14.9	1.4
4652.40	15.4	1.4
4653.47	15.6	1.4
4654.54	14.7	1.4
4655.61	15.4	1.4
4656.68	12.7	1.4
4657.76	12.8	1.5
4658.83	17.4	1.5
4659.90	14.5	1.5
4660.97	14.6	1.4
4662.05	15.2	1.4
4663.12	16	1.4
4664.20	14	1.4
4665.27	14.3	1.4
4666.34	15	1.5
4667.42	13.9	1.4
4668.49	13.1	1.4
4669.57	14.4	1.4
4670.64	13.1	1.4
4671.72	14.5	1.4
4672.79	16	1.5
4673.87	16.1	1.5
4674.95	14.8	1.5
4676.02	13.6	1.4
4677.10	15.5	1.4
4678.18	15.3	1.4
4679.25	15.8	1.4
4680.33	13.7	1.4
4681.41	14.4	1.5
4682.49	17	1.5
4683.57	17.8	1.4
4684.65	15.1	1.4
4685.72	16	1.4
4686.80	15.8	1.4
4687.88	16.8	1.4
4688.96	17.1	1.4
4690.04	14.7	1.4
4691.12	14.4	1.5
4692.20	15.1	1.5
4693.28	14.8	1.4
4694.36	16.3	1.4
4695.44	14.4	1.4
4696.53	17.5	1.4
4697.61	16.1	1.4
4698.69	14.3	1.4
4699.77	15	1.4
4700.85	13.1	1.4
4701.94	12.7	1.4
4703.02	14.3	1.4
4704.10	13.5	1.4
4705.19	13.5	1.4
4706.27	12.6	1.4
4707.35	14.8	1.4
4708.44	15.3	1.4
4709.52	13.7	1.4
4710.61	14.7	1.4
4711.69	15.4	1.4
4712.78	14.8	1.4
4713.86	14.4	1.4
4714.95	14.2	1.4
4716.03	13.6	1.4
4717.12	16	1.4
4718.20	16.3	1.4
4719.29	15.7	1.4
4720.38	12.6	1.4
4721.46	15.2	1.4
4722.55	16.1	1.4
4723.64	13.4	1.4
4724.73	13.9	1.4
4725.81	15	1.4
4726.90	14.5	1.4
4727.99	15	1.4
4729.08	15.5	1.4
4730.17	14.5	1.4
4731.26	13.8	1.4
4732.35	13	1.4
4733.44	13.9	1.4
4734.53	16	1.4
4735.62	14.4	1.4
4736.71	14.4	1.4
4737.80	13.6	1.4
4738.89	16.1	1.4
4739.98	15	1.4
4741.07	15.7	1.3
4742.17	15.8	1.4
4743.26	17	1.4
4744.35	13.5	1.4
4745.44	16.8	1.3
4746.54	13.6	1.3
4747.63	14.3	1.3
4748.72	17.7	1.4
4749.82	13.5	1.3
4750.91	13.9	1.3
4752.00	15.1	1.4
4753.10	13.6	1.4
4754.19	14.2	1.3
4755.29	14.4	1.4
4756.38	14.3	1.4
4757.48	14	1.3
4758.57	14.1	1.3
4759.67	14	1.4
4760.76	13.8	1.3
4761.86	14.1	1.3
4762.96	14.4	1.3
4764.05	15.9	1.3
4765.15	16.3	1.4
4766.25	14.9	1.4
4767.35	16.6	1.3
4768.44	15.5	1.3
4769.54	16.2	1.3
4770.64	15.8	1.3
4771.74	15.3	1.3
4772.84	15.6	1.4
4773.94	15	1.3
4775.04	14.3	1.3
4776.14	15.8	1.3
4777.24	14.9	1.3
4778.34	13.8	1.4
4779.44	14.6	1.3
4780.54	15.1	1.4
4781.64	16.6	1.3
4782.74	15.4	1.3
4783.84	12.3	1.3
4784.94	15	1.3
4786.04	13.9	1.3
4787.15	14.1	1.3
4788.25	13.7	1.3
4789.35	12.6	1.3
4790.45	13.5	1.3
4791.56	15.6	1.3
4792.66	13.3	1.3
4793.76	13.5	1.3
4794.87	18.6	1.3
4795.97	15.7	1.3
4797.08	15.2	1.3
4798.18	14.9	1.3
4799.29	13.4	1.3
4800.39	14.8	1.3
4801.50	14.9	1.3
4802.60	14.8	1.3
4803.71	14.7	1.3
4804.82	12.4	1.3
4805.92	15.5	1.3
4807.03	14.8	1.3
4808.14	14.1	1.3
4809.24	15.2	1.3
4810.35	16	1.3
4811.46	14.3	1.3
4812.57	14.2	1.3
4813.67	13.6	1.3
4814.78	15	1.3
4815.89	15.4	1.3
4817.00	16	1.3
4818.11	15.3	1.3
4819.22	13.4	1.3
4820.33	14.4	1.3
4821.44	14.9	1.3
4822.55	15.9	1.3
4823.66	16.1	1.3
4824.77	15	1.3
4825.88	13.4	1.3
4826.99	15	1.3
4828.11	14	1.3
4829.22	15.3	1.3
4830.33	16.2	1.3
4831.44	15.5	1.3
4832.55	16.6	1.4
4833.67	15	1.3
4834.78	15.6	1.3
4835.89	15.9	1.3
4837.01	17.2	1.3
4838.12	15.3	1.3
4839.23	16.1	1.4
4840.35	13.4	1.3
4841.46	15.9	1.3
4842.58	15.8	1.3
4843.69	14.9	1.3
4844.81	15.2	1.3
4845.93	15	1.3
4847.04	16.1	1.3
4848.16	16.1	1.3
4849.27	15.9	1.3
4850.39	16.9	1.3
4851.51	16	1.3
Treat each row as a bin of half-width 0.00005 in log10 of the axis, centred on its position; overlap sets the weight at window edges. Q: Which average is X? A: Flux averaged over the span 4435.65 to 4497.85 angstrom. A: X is 13.4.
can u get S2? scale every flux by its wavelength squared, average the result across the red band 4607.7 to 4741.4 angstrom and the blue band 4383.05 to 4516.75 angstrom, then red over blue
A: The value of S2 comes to 1.24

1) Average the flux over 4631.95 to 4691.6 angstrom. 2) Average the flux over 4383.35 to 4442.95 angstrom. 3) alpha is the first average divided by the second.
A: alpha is 1.22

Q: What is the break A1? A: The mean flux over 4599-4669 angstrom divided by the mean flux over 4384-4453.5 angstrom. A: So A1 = 1.15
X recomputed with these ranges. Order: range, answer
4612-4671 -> 14.4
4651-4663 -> 14.9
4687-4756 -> 14.8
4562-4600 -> 14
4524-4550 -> 13.5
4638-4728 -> 14.8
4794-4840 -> 15.1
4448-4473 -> 13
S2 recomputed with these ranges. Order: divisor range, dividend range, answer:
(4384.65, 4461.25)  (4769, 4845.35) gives 1.41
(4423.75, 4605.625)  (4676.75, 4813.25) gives 1.19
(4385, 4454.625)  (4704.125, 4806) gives 1.35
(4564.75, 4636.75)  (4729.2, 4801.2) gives 1.12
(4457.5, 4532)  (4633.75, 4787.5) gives 1.18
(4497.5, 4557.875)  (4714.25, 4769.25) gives 1.17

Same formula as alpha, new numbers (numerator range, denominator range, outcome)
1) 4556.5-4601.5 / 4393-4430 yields 1.13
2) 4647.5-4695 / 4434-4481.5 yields 1.13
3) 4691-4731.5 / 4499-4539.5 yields 1.04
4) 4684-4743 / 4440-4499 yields 1.10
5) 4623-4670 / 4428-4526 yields 1.06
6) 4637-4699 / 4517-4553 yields 1.10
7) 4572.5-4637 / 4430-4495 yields 1.06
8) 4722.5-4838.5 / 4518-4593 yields 1.07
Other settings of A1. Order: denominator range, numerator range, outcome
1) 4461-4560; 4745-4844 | 1.08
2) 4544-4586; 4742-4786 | 1.06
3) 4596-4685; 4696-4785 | 1.02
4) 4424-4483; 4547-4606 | 1.07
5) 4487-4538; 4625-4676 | 1.04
